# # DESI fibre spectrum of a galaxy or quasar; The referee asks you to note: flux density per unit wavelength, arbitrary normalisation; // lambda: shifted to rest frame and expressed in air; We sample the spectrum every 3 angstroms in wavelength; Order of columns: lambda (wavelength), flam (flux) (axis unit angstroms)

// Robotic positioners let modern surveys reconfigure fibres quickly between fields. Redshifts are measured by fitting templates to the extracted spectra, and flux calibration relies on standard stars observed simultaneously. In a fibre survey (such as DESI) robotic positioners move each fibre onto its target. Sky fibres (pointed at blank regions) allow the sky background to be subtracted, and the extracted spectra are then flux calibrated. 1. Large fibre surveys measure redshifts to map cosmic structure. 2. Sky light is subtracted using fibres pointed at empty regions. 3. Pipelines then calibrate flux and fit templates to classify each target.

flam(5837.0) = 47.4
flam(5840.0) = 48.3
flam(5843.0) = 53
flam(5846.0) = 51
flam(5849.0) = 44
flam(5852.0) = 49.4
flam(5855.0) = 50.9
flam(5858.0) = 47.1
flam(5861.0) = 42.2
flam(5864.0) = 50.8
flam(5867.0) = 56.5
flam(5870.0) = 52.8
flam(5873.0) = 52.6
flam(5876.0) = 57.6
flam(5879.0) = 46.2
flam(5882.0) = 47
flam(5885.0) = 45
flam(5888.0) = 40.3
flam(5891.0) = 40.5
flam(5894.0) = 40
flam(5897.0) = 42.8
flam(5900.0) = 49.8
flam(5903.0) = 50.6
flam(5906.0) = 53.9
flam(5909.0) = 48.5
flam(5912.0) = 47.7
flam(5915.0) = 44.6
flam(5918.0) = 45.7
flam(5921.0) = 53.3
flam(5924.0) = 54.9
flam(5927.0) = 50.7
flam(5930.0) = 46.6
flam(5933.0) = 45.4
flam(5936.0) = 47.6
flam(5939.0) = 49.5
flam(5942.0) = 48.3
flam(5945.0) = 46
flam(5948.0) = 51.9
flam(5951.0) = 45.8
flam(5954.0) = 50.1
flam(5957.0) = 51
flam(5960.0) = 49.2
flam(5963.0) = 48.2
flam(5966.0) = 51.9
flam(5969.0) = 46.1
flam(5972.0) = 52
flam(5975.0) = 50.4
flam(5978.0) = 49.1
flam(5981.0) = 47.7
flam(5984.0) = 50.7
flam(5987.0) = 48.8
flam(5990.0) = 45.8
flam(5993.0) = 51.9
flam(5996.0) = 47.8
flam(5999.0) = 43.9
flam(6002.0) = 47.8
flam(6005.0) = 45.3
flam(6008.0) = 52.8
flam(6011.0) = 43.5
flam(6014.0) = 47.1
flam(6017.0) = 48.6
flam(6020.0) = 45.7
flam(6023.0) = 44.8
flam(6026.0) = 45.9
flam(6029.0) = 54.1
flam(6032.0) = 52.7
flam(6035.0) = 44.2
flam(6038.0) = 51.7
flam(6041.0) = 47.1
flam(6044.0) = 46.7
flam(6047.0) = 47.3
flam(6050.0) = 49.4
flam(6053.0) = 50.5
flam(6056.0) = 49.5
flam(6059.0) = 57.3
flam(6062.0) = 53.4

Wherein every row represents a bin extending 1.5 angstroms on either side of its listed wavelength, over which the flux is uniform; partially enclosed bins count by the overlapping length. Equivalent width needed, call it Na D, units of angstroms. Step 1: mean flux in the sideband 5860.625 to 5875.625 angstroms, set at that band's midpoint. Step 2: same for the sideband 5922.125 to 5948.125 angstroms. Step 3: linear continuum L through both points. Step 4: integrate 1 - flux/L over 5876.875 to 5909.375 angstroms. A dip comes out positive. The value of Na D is 3.1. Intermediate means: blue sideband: 52.1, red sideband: 48.9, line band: 46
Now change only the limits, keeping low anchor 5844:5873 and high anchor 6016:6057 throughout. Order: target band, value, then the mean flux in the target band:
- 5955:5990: -0.4 angstroms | 49.4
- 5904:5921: 0.2 angstroms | 48.6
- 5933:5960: 0.2 angstroms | 48.6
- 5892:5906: 0.8 angstroms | 46.5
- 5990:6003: 0.3 angstroms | 47.6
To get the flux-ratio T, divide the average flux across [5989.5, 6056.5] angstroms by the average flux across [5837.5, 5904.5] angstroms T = 1.00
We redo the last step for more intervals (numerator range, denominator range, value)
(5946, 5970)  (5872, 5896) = 1.07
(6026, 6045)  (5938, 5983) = 1.00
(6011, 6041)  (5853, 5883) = 0.95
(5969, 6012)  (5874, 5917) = 1.03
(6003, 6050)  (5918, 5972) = 0.97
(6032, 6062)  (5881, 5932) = 1.05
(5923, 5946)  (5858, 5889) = 0.99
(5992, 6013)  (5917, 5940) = 0.96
